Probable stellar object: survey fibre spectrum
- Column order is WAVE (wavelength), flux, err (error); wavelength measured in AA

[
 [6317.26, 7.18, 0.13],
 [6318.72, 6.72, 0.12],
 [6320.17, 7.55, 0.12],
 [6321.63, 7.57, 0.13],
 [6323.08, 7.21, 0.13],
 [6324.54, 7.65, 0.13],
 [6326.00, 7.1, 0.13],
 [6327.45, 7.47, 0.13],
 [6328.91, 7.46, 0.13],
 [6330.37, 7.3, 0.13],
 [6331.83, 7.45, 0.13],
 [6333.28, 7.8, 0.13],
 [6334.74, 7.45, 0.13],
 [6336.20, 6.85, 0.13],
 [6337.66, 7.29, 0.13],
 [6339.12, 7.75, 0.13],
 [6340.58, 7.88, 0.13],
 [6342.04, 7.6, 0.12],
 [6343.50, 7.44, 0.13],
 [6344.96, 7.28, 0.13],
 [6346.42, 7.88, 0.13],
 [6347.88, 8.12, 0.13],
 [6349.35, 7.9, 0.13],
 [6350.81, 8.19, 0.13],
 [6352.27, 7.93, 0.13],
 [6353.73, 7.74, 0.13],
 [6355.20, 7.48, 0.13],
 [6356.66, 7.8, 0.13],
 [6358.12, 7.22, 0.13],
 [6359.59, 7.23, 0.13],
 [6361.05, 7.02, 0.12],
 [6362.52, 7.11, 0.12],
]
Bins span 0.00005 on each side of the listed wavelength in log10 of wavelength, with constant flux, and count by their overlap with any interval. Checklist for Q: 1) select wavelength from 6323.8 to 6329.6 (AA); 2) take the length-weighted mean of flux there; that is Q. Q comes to 7.41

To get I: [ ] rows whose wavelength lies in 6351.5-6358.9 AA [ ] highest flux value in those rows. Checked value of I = 7.93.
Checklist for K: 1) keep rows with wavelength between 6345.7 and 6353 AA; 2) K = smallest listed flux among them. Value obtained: 7.88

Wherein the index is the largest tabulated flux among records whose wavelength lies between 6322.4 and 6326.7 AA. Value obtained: 7.65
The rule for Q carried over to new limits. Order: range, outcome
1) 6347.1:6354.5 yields 7.97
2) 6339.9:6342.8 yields 7.74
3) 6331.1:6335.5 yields 7.57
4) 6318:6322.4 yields 7.29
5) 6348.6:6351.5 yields 8.03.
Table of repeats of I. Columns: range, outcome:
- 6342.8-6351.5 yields 8.19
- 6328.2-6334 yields 7.8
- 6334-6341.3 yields 7.88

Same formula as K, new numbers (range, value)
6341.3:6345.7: 7.28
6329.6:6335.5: 7.3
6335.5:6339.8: 6.85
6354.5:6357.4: 7.48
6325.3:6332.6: 7.1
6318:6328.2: 6.72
